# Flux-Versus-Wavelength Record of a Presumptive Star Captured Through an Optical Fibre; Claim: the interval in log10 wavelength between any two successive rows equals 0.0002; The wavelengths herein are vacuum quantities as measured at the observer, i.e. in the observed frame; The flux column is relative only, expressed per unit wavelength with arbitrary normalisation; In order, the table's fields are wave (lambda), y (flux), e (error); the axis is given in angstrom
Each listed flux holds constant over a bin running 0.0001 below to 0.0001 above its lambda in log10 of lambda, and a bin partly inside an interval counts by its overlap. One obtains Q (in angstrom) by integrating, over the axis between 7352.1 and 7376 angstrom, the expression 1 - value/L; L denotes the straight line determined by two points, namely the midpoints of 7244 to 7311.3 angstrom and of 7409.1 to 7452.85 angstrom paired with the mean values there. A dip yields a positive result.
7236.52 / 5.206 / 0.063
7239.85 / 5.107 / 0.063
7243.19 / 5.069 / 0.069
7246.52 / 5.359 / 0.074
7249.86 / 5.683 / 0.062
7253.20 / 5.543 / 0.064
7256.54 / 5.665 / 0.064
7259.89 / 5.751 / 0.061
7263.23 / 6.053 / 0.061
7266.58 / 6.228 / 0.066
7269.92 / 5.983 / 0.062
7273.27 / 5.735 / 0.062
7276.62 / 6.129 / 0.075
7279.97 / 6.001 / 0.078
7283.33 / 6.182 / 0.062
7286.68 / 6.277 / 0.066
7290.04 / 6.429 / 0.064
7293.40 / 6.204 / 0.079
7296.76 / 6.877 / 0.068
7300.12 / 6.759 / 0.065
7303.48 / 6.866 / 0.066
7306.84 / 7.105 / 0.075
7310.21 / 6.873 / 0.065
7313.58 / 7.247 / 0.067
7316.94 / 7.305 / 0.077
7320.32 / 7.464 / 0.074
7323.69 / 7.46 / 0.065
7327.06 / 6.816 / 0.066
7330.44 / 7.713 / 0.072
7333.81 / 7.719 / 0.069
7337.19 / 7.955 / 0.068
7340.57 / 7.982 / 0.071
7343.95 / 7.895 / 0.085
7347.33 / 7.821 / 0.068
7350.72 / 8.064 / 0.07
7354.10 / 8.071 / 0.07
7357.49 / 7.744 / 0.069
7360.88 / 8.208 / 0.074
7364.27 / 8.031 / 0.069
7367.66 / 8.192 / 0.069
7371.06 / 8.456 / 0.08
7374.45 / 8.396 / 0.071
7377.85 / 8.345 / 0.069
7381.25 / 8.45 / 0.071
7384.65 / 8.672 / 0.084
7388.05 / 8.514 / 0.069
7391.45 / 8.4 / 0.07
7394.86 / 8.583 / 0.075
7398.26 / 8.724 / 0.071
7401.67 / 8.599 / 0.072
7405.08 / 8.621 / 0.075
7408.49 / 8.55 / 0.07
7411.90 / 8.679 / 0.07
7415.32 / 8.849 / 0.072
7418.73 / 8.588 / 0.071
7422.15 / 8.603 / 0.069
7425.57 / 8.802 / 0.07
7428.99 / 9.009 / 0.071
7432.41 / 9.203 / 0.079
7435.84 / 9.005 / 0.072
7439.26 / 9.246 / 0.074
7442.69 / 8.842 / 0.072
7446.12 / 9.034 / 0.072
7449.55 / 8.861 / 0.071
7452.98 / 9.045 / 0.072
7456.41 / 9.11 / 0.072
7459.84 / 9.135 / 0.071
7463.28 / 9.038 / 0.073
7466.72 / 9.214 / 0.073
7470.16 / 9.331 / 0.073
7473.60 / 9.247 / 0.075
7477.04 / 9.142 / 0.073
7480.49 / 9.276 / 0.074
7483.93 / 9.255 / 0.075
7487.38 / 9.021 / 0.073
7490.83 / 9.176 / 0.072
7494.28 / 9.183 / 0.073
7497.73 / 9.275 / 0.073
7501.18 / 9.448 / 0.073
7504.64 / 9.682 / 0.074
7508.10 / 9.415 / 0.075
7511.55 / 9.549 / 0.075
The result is -1.4 angstrom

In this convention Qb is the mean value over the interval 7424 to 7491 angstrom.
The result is 9.1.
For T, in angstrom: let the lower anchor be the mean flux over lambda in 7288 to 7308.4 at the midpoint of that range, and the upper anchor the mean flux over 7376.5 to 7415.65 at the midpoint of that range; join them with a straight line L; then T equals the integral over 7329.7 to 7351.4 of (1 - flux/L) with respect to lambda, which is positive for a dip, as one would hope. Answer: -1.1 angstrom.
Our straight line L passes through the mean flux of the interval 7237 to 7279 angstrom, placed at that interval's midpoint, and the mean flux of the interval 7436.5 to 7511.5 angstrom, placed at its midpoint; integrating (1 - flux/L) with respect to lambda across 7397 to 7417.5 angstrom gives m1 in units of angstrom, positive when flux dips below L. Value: -1.4 angstrom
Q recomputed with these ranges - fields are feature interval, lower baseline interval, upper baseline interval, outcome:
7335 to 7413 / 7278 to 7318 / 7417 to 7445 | -3.5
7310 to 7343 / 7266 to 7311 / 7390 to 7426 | -1.8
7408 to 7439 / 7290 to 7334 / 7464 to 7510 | -1.3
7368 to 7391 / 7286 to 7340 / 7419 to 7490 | -1.2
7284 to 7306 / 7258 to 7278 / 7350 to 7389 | 0.0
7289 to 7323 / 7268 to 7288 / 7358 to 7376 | -1.0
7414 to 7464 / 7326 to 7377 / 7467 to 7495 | -0.9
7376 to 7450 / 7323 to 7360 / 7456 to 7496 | -1.9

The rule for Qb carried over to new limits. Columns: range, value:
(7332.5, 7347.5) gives 7.88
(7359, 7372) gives 8.2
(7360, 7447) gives 8.64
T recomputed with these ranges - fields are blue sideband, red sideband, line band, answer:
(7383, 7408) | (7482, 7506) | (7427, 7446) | -0.38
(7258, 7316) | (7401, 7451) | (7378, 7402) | -1.00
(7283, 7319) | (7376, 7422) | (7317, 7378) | -2.02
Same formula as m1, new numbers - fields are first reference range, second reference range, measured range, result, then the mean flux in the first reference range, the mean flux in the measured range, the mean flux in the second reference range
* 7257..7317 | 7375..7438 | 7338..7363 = -1.2 angstrom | 6.41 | 7.97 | 8.68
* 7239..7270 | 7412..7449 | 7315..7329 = -0.8 angstrom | 5.64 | 7.27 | 8.9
